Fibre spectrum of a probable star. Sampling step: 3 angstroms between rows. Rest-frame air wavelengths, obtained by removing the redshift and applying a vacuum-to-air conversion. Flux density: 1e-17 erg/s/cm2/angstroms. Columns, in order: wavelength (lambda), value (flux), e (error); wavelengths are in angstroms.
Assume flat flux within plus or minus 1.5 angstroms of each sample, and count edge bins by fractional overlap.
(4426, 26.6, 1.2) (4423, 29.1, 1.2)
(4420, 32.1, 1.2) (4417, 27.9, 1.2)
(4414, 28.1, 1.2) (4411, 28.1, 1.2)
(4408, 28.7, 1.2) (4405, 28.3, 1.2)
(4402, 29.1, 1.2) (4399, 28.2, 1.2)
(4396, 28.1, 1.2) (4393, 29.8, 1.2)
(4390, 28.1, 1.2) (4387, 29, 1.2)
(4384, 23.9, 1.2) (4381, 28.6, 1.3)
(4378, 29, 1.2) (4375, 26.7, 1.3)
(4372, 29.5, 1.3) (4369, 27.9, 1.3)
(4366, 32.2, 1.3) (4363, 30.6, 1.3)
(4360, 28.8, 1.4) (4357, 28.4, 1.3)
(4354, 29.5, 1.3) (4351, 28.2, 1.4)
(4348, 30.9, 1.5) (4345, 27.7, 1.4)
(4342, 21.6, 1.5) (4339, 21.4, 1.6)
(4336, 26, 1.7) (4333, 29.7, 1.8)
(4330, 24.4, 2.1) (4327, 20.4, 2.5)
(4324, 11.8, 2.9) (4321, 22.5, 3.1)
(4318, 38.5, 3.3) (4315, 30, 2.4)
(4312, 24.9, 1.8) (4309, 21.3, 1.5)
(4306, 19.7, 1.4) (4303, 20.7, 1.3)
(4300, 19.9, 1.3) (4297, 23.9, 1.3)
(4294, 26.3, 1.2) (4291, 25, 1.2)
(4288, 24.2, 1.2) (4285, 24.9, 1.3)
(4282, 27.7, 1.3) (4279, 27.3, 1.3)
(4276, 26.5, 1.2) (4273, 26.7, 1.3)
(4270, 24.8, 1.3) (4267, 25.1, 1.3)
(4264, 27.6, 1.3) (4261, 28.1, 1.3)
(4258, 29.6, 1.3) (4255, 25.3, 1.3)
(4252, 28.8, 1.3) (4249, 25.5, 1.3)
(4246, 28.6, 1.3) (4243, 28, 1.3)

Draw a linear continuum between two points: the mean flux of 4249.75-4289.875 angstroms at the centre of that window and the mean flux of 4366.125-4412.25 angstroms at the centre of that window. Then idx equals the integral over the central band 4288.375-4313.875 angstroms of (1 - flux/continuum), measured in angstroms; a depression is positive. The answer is 3.9 angstroms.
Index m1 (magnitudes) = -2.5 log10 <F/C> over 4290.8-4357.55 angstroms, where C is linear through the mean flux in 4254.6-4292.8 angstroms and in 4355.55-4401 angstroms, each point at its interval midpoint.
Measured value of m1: 0.11 mag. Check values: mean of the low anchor 26.4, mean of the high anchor 28.6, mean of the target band 24.8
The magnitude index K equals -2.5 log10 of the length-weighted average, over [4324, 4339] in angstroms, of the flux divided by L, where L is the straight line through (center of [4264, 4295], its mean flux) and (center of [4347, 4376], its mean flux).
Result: 0.197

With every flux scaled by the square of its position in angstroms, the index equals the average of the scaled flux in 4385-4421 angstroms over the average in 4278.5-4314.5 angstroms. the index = 1.3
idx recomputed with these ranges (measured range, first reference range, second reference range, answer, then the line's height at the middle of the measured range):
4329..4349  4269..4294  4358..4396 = 1.2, 27.6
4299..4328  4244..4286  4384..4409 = 4.6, 27.5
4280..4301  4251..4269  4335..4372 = 2.1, 27.5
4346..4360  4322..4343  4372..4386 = -2.7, 24.5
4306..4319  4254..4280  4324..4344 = -1.6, 24.3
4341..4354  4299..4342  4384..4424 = -1.2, 25.2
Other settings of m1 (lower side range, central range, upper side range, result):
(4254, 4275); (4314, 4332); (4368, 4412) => 0.119 mag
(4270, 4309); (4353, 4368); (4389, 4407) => -0.104 mag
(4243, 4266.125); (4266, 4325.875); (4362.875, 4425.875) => 0.139 mag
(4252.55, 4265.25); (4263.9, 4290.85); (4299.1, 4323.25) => 0.025 mag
